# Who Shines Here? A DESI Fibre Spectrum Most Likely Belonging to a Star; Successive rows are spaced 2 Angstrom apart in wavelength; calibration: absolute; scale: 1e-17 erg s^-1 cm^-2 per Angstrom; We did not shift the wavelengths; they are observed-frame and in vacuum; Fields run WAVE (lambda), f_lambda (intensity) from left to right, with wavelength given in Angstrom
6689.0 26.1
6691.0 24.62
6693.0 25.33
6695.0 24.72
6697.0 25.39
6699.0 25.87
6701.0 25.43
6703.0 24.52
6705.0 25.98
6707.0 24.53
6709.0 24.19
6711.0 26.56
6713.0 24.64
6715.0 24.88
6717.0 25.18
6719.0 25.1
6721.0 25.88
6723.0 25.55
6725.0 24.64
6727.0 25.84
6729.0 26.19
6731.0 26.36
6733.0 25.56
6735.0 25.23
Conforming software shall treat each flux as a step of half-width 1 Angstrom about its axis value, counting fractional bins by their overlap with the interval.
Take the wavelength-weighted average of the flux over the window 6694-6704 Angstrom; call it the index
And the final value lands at 25.2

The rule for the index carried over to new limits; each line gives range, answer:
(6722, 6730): 25.6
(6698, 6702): 25.6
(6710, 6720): 25.3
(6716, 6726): 25.3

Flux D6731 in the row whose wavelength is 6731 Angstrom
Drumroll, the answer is 26.36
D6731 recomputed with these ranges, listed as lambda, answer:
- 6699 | 25.87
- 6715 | 24.88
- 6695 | 24.72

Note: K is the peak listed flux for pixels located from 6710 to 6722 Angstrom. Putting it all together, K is 26.56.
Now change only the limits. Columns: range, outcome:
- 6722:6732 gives 26.36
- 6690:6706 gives 25.98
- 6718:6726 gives 25.88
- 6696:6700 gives 25.87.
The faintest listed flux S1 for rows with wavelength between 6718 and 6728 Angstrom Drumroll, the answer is 24.64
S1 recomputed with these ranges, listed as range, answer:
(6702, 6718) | 24.19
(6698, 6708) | 24.52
